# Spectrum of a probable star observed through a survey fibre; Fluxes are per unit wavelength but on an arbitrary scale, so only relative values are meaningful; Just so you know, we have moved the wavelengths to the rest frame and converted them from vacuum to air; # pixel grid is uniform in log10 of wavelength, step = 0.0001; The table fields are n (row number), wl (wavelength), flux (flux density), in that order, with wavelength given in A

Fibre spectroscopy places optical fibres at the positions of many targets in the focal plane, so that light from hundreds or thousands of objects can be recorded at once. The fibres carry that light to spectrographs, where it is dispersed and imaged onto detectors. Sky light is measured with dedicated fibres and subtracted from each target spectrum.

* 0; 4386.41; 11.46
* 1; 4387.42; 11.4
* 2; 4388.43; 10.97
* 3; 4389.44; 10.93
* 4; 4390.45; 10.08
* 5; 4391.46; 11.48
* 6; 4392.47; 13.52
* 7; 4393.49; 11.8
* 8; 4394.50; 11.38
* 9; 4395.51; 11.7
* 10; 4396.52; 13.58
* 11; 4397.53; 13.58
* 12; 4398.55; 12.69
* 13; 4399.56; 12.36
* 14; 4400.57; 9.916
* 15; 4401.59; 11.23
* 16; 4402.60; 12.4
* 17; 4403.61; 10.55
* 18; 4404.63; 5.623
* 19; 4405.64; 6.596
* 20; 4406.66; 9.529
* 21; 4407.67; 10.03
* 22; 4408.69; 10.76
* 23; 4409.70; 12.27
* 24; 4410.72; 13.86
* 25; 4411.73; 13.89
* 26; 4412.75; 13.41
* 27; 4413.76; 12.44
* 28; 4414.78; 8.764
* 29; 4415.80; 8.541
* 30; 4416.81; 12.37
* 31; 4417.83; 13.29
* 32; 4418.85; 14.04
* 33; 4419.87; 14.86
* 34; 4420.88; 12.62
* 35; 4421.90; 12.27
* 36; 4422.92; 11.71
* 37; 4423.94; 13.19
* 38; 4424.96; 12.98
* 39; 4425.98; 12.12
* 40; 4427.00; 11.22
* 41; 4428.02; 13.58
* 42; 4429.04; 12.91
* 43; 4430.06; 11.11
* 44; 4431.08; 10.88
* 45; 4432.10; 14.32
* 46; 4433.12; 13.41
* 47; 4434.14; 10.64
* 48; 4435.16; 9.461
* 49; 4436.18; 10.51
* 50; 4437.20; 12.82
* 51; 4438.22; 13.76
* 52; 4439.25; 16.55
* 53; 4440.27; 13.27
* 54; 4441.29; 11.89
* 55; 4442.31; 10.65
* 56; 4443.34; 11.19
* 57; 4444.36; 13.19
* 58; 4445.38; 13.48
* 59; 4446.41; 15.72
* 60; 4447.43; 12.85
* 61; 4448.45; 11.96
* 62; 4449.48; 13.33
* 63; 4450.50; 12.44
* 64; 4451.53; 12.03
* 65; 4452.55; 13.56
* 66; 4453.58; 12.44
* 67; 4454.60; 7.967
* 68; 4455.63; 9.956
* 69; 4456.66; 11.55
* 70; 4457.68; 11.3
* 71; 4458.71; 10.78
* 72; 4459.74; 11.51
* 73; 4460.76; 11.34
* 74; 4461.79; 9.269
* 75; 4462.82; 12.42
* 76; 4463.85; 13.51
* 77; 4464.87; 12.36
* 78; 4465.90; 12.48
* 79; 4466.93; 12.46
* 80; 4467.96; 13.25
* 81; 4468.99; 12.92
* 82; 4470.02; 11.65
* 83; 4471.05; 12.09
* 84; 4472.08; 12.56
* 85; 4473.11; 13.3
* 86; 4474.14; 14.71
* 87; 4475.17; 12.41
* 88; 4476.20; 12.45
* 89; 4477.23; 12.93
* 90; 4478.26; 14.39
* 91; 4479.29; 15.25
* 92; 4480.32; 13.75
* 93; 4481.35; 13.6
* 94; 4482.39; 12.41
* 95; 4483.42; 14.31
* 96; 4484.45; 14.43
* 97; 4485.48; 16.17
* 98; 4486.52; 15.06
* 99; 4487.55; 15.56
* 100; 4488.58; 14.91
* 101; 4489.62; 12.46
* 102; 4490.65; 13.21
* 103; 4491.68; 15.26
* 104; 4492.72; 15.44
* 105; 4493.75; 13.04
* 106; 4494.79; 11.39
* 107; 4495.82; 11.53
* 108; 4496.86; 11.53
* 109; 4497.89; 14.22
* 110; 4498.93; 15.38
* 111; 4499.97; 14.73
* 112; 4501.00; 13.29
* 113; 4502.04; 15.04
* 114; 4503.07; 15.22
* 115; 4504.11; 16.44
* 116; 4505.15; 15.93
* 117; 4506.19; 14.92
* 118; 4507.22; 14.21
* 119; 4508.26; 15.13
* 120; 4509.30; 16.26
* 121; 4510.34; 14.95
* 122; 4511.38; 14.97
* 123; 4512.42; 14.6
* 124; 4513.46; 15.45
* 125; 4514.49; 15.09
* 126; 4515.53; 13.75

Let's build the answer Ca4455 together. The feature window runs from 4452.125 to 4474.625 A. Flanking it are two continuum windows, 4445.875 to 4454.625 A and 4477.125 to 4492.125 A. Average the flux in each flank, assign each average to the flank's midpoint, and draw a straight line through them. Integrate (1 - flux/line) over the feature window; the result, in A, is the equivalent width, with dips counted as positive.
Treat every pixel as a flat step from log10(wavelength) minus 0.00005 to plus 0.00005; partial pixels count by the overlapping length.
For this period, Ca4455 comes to 2.3 A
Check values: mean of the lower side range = 12.7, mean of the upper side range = 14.3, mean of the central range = 12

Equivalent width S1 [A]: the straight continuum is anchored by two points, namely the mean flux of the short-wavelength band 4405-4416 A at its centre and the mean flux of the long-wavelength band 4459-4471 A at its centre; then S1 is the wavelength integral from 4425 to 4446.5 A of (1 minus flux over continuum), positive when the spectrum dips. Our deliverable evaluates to -1.9 A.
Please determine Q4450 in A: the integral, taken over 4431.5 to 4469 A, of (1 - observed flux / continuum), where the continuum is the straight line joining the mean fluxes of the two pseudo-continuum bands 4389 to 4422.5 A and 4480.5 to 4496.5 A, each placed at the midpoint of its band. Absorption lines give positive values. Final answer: 1.7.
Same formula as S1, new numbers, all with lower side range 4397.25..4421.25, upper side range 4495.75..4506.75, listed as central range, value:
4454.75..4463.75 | 1.45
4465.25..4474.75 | 0.46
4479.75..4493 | -0.31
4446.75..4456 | 0.65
